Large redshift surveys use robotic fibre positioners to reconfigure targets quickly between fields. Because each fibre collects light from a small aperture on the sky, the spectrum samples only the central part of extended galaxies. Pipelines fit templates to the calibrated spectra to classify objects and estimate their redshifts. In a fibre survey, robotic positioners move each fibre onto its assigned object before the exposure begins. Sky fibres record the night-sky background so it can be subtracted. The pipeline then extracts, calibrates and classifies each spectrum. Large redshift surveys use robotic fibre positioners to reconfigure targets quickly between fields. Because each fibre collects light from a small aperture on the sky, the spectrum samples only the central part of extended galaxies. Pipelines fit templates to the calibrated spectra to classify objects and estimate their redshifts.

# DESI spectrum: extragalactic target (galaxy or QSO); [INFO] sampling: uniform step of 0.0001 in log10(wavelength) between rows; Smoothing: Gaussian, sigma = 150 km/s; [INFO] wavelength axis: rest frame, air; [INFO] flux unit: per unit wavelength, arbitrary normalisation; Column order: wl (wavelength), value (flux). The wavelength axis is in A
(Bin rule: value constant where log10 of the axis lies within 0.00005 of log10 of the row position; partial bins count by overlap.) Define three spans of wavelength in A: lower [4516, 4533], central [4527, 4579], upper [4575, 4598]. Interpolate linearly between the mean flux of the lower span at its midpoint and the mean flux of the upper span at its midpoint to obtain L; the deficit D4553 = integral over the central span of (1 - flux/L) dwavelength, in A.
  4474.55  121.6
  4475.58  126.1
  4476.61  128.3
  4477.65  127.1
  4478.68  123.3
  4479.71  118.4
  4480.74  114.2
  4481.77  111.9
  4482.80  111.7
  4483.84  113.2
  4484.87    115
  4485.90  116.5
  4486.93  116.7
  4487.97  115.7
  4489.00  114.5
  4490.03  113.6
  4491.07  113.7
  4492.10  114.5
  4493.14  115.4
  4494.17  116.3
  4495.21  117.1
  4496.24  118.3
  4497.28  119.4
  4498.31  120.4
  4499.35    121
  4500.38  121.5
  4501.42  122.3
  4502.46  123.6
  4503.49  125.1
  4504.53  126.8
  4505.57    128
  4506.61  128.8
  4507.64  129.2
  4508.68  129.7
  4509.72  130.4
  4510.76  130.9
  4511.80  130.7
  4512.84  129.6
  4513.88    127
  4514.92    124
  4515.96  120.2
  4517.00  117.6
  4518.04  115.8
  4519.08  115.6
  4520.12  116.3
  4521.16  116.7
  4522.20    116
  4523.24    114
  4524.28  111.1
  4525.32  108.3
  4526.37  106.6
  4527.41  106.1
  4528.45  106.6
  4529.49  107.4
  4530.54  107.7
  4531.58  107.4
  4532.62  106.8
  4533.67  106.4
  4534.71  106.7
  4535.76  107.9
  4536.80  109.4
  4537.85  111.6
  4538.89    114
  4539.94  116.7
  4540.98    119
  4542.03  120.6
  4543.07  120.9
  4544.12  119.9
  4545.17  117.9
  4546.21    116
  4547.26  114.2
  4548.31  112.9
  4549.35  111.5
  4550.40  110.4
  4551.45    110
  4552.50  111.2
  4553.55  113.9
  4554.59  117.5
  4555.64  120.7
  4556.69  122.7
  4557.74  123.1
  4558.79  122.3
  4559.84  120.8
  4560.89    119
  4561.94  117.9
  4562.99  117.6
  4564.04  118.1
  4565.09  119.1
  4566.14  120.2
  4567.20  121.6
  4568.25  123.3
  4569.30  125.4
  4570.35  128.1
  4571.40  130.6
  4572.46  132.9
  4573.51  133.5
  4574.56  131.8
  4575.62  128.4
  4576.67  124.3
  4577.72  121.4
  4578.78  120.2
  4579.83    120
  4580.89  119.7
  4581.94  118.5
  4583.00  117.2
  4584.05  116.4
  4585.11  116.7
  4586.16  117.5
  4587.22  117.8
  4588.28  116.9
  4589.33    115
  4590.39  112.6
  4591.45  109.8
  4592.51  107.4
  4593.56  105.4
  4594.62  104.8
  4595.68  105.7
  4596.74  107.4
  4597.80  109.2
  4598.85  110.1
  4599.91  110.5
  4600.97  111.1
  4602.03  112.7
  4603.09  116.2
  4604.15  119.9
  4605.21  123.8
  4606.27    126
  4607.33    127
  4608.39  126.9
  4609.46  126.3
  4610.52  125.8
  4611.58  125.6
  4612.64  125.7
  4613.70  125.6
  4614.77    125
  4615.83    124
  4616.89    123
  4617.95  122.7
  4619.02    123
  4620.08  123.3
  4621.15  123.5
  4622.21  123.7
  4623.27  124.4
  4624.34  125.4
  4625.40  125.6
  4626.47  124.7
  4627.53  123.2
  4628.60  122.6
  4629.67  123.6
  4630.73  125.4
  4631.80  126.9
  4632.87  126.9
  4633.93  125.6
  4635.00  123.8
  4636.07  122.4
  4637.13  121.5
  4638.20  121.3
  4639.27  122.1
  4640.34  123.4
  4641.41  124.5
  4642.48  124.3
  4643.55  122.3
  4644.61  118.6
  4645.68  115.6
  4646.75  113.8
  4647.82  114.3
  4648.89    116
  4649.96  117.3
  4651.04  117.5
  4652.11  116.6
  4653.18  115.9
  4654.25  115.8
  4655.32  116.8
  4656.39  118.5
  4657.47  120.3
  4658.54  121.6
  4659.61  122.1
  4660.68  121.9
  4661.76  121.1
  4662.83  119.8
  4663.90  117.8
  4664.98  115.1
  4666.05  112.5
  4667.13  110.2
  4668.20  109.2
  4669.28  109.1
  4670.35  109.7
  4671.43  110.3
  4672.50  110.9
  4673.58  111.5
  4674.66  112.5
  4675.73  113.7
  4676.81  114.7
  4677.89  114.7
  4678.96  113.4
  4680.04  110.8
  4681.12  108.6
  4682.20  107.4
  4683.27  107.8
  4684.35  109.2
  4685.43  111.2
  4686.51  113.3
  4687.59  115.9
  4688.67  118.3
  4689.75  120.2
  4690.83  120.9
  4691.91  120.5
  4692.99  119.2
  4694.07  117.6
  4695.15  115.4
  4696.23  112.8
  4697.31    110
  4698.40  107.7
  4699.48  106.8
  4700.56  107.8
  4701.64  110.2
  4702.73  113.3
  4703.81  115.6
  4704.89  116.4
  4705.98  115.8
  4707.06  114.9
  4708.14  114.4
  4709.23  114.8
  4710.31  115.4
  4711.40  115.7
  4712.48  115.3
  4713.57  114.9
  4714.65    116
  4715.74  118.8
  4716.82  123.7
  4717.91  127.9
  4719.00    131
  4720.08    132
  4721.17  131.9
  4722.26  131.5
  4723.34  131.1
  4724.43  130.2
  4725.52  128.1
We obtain -1.9 A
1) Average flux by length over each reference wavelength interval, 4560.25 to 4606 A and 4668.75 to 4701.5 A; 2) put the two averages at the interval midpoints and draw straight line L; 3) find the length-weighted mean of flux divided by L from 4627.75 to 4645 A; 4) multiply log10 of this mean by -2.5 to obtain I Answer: -0.07 mag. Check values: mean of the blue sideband 118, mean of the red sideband 113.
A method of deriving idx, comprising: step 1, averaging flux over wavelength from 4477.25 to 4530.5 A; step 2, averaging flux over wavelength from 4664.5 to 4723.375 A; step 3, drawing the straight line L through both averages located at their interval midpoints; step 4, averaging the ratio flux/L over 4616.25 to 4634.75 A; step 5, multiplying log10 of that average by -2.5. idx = -0.07 mag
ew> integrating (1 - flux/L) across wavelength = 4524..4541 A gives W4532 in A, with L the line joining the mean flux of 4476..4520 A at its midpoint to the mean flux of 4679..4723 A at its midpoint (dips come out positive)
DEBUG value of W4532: 1.5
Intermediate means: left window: 121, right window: 116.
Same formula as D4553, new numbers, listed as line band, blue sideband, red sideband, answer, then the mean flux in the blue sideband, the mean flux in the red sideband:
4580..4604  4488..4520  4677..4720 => 1.2 A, 122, 115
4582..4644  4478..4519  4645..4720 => -1.5 A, 121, 115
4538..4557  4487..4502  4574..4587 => 0.6 A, 117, 121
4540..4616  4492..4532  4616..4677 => 0.2 A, 119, 119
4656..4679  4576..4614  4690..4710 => 0.0 A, 117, 114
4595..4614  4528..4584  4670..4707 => -0.4 A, 118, 113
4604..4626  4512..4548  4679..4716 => -2.0 A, 114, 114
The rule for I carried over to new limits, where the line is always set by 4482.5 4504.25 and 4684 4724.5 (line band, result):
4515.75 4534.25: 0.06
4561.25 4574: -0.06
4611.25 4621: -0.06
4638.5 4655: -0.01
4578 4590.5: 0.00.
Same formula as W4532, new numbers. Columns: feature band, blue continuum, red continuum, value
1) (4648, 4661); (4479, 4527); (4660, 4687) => -0.55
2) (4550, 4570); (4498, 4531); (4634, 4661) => 0.16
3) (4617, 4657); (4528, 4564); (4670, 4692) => -2.81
